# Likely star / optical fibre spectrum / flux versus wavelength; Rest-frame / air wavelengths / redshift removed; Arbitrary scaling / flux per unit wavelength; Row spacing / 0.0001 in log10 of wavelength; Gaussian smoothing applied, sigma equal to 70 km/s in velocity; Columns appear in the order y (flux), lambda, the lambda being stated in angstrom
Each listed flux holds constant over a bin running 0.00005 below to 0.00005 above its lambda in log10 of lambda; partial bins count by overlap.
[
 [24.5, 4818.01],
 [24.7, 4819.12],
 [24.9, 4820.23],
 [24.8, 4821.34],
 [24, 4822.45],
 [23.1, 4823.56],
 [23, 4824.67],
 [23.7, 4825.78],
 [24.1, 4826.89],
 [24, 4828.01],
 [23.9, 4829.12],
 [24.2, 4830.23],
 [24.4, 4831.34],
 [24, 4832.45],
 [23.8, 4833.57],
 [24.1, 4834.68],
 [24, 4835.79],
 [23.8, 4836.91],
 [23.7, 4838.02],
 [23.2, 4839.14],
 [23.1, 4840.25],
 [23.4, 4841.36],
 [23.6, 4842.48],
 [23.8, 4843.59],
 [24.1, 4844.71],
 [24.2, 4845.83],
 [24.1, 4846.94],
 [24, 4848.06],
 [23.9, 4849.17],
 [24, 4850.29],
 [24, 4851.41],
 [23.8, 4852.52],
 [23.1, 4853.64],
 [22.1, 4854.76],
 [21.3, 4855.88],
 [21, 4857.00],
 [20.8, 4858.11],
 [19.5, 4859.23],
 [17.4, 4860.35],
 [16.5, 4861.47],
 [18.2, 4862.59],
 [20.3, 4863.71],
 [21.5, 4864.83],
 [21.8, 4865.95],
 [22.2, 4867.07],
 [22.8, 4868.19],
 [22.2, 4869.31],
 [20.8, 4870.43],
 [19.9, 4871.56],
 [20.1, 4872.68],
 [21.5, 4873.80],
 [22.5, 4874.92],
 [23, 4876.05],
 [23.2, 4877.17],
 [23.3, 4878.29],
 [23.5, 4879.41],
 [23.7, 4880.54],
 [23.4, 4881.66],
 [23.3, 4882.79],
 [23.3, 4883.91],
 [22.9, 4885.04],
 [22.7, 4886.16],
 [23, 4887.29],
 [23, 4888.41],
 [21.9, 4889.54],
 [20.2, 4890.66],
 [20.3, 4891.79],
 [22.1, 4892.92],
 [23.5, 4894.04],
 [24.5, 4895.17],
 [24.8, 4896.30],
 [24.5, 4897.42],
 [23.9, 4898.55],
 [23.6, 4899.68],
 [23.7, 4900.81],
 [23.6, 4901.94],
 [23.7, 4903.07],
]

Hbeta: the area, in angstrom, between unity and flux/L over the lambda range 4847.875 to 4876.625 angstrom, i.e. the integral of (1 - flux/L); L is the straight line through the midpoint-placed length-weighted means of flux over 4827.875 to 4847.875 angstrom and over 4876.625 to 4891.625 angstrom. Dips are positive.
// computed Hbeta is 2.3 angstrom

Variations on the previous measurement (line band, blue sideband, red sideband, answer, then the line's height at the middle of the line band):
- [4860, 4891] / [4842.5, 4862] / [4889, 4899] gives 1.15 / 22.6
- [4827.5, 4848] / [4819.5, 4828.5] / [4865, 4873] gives -0.60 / 23.2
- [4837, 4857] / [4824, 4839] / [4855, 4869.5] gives -1.18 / 22.1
